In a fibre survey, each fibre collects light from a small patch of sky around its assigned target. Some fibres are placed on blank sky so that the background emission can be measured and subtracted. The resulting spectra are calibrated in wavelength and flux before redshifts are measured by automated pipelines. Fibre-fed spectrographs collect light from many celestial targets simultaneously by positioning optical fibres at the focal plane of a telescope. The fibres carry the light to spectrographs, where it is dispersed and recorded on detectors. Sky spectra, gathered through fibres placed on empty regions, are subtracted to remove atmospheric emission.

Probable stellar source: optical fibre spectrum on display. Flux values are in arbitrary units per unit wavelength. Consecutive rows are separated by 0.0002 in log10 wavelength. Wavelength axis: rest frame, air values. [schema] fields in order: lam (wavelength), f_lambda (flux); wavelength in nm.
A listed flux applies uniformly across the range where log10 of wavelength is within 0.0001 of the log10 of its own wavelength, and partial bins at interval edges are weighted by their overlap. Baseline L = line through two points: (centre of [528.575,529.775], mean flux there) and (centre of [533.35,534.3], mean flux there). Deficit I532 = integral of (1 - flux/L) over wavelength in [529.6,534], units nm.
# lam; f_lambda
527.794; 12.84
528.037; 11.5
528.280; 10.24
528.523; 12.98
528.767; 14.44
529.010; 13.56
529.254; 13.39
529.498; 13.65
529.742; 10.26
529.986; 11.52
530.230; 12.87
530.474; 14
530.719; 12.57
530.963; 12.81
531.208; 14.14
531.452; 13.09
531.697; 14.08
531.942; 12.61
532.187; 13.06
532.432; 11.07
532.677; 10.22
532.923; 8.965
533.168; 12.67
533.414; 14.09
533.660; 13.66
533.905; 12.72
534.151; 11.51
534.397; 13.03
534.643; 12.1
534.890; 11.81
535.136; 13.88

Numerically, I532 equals 0.20 nm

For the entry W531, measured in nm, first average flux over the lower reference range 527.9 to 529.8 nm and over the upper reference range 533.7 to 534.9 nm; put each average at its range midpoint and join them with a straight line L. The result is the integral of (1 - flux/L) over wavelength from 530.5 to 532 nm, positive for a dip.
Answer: -0.096 nm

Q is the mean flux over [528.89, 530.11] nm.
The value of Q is 12.5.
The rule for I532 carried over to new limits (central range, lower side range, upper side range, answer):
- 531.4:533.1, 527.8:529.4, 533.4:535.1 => 0.11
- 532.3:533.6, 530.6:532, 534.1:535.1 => 0.13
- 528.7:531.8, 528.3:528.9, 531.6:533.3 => -0.13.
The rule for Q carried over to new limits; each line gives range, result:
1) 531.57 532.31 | 13.2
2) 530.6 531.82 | 13.3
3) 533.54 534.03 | 13.2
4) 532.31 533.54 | 11.4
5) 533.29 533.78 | 13.9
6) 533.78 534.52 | 12.4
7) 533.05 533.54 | 13.4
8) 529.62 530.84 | 12.2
